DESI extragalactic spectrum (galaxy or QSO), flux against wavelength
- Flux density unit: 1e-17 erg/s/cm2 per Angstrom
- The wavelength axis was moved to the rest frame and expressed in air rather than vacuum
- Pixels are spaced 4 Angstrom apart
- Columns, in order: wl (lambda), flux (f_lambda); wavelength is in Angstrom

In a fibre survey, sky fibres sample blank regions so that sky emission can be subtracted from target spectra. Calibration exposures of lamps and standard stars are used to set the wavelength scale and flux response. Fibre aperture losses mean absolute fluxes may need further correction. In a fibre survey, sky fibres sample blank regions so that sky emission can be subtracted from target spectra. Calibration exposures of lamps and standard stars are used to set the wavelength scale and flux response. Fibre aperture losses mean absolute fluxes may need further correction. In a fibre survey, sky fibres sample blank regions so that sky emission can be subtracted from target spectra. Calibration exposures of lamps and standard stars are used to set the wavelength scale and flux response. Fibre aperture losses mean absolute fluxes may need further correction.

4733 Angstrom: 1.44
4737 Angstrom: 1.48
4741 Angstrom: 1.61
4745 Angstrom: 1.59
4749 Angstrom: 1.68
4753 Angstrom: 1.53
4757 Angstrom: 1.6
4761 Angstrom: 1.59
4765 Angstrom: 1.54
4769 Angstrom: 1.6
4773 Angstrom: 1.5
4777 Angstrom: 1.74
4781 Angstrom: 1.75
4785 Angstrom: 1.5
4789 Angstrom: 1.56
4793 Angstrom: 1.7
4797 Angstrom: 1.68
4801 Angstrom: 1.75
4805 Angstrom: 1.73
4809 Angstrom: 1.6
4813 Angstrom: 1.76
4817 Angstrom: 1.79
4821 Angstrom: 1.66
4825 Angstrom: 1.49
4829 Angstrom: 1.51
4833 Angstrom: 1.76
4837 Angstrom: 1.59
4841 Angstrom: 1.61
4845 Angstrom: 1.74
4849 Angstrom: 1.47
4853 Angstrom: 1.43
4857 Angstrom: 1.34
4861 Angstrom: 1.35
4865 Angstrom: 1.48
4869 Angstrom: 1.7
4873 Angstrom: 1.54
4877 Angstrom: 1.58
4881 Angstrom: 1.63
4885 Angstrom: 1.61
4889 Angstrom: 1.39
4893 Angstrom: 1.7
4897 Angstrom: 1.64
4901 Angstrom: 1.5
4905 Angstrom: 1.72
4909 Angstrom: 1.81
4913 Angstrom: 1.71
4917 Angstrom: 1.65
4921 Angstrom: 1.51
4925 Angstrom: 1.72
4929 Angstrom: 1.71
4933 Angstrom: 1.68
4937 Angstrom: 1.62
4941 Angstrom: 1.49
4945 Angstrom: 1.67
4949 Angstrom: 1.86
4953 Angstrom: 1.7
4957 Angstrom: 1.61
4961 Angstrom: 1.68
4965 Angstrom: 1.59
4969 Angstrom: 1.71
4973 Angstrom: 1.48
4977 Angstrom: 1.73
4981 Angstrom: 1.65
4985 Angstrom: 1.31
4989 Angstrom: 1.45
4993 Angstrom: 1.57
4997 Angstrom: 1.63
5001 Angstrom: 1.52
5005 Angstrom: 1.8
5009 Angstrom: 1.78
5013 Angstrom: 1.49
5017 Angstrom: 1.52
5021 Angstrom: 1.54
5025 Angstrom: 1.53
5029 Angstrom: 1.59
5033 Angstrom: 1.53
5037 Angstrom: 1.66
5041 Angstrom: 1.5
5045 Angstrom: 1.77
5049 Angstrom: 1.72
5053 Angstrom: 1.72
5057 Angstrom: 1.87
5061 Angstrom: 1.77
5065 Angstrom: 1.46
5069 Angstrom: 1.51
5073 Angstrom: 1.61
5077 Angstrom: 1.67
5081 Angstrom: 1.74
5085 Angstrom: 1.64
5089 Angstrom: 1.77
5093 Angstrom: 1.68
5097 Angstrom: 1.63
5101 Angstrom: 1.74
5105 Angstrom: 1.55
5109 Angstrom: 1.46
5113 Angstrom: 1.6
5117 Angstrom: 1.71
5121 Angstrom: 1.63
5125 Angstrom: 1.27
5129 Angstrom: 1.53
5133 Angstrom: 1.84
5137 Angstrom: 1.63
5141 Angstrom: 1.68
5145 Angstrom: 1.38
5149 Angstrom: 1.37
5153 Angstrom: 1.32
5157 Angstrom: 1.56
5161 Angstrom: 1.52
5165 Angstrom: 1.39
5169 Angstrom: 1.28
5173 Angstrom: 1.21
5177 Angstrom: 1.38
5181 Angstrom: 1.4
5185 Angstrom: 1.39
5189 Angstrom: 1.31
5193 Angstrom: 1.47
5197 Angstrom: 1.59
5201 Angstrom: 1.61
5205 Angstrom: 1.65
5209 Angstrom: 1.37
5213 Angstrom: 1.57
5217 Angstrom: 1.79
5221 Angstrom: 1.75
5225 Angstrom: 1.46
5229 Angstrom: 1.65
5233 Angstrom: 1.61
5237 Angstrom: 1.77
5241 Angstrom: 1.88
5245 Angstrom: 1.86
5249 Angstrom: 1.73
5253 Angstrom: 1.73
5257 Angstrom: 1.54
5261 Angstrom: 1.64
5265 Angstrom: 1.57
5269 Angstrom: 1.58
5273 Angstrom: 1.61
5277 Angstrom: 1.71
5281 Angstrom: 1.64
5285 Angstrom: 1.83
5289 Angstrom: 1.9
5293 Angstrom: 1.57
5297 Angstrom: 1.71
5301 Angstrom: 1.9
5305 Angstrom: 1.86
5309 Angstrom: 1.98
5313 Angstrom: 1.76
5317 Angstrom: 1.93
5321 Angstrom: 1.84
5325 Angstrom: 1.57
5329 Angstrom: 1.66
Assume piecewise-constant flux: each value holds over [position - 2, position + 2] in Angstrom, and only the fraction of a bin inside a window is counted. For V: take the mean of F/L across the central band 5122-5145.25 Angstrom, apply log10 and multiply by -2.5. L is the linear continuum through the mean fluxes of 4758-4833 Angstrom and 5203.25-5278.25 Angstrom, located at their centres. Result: 0.05 mag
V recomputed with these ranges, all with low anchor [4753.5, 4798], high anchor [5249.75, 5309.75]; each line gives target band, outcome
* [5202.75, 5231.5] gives 0.062 mag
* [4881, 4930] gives 0.000 mag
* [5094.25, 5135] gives 0.054 mag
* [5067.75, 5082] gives 0.026 mag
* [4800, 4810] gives -0.053 mag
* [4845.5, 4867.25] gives 0.132 mag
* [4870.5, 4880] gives 0.038 mag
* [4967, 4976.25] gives 0.025 mag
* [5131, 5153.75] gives 0.091 mag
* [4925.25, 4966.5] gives -0.013 mag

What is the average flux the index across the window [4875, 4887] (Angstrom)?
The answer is 1.61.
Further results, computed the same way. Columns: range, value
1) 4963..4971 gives 1.65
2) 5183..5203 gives 1.47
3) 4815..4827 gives 1.65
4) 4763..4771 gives 1.57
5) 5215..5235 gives 1.65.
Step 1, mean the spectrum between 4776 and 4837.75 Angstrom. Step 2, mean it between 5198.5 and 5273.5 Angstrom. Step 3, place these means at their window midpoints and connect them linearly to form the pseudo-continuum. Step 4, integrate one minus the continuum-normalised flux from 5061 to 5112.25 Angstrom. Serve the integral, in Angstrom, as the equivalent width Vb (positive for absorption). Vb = 0.9 Angstrom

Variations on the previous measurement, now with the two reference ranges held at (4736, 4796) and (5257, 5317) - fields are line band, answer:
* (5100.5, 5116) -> 1.0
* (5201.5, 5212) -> 1.1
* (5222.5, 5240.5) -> 0.7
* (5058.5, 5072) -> 0.7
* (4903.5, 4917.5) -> -0.8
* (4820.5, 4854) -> 0.7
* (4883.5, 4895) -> 0.5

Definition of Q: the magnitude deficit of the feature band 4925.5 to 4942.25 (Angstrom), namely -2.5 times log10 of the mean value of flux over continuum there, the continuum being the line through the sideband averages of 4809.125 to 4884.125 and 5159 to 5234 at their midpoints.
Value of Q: -0.05 mag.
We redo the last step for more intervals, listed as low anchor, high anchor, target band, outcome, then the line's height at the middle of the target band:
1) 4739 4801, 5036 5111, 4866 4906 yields 0.02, 1.63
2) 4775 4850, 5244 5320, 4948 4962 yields -0.02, 1.68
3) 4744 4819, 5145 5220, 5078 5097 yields -0.13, 1.5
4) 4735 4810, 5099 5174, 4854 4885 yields 0.05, 1.59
